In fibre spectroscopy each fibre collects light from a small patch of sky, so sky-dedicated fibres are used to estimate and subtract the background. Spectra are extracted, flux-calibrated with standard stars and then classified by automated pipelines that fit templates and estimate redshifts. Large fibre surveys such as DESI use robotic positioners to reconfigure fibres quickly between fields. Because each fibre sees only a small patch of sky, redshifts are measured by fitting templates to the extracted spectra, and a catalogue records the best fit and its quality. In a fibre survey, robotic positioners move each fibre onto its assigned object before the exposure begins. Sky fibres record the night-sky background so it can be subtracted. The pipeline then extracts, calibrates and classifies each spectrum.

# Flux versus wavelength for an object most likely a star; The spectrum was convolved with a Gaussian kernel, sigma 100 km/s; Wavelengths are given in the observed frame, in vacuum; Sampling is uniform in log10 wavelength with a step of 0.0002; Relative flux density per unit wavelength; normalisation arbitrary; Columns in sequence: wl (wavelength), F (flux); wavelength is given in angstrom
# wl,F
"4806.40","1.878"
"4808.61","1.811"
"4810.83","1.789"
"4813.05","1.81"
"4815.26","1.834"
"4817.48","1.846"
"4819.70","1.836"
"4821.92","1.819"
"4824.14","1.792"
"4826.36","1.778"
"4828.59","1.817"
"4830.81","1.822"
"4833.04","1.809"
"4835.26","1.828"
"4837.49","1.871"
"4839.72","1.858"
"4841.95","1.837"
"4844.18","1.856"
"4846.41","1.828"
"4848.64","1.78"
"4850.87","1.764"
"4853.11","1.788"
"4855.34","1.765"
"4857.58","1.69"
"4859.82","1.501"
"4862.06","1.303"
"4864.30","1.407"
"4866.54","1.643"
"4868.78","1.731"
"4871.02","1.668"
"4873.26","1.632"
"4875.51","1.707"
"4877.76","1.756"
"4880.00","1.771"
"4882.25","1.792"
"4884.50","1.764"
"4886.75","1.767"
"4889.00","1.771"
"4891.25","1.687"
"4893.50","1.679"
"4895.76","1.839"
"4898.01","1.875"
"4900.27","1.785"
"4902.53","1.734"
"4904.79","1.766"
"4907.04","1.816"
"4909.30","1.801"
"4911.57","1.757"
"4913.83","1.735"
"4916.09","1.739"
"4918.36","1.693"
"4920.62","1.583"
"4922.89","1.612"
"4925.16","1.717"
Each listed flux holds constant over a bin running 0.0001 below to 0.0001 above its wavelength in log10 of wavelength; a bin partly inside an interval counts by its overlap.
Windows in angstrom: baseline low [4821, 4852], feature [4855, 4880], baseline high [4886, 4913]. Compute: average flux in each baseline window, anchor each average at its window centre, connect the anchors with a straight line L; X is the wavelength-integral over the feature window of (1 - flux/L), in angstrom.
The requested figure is 2.4 angstrom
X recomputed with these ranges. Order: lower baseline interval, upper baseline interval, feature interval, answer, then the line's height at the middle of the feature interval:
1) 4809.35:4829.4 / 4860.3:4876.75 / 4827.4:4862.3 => -1.5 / 1.69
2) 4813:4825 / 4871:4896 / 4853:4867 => 1.6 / 1.77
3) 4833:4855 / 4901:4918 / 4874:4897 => 0.4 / 1.78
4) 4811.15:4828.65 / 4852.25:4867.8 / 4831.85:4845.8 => -1.1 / 1.71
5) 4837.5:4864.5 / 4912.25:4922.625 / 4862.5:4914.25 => -0.9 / 1.7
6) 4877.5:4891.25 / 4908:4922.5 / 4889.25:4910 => -0.4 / 1.74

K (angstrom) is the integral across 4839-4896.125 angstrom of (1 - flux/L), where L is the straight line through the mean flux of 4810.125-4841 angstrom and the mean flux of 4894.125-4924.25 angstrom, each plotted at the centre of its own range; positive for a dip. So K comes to 2.3 angstrom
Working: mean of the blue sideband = 1.82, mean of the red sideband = 1.75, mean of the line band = 1.71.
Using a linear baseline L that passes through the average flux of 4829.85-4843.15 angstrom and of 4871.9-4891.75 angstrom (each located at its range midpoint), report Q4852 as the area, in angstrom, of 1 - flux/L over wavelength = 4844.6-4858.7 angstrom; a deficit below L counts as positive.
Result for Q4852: 0.2 angstrom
